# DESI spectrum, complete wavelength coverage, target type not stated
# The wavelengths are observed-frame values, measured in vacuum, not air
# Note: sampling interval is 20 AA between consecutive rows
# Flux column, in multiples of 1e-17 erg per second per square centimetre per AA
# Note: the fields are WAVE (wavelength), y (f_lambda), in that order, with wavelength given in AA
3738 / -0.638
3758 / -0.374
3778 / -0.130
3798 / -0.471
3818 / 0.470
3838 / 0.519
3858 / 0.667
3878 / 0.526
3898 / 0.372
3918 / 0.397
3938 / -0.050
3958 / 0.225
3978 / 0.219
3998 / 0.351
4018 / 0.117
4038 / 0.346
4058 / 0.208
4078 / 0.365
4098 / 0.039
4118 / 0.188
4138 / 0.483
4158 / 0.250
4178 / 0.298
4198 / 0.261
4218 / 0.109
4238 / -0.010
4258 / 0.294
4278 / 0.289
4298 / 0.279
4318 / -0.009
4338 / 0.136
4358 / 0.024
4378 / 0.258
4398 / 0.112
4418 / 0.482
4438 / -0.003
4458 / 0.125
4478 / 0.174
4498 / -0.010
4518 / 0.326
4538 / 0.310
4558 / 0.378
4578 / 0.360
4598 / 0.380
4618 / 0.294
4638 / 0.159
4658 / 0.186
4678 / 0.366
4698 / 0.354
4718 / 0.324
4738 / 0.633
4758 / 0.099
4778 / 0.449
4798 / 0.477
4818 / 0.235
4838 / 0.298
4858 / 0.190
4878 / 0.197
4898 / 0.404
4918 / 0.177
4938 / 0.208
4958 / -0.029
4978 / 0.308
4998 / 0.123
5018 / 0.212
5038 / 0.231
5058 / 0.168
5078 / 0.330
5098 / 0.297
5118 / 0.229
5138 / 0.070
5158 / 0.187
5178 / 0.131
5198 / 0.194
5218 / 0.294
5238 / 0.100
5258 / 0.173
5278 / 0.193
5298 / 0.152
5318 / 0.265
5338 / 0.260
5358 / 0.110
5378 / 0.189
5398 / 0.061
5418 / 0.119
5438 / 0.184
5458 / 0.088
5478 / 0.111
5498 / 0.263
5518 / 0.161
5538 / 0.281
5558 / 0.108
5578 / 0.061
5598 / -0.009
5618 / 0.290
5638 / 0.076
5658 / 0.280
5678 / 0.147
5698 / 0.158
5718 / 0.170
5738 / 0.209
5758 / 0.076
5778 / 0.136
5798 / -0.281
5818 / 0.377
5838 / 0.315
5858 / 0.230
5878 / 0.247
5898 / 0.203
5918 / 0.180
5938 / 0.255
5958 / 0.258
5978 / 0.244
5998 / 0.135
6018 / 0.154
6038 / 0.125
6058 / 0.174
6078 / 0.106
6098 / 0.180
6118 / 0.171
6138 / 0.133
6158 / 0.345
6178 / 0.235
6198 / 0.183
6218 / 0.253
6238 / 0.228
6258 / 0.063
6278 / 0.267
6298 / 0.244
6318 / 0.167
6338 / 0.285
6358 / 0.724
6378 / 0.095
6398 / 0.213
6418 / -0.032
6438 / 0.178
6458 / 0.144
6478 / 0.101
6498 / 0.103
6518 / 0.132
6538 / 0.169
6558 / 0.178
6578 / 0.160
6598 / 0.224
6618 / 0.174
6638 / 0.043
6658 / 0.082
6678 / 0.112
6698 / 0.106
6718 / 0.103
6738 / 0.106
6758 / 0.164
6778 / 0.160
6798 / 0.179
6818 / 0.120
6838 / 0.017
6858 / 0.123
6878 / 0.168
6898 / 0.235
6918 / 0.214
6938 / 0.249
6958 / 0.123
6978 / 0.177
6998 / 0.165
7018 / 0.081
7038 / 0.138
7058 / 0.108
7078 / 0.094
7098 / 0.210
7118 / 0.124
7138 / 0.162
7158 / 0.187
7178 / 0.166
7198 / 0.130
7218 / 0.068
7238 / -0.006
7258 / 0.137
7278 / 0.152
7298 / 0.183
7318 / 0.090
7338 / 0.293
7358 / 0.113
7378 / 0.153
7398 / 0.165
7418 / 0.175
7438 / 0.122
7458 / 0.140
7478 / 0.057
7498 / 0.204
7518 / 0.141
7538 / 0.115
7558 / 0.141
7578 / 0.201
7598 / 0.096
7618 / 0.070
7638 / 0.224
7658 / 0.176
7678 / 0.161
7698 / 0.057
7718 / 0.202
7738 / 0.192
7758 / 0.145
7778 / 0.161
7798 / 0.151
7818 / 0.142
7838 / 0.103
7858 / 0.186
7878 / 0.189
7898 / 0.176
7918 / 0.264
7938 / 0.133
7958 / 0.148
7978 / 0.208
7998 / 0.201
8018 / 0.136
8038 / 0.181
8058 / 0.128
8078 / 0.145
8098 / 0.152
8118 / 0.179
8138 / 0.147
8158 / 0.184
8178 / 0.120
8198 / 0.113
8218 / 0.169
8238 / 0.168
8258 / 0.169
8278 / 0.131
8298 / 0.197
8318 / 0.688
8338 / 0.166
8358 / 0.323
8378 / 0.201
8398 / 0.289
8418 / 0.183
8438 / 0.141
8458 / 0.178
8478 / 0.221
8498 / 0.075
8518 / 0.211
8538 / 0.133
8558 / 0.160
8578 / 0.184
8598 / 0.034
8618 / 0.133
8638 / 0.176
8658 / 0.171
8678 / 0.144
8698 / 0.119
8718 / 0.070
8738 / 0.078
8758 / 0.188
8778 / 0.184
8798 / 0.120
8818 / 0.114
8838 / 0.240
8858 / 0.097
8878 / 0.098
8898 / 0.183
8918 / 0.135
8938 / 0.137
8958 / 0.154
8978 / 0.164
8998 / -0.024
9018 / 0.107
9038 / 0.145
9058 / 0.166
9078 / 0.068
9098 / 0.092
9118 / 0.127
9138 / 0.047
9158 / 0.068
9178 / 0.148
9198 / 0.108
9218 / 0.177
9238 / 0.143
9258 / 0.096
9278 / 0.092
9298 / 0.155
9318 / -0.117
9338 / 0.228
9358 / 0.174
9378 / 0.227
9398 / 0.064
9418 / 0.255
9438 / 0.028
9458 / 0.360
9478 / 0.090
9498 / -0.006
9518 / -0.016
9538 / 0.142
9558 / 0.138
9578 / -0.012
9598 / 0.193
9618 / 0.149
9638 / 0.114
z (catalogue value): 0.27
